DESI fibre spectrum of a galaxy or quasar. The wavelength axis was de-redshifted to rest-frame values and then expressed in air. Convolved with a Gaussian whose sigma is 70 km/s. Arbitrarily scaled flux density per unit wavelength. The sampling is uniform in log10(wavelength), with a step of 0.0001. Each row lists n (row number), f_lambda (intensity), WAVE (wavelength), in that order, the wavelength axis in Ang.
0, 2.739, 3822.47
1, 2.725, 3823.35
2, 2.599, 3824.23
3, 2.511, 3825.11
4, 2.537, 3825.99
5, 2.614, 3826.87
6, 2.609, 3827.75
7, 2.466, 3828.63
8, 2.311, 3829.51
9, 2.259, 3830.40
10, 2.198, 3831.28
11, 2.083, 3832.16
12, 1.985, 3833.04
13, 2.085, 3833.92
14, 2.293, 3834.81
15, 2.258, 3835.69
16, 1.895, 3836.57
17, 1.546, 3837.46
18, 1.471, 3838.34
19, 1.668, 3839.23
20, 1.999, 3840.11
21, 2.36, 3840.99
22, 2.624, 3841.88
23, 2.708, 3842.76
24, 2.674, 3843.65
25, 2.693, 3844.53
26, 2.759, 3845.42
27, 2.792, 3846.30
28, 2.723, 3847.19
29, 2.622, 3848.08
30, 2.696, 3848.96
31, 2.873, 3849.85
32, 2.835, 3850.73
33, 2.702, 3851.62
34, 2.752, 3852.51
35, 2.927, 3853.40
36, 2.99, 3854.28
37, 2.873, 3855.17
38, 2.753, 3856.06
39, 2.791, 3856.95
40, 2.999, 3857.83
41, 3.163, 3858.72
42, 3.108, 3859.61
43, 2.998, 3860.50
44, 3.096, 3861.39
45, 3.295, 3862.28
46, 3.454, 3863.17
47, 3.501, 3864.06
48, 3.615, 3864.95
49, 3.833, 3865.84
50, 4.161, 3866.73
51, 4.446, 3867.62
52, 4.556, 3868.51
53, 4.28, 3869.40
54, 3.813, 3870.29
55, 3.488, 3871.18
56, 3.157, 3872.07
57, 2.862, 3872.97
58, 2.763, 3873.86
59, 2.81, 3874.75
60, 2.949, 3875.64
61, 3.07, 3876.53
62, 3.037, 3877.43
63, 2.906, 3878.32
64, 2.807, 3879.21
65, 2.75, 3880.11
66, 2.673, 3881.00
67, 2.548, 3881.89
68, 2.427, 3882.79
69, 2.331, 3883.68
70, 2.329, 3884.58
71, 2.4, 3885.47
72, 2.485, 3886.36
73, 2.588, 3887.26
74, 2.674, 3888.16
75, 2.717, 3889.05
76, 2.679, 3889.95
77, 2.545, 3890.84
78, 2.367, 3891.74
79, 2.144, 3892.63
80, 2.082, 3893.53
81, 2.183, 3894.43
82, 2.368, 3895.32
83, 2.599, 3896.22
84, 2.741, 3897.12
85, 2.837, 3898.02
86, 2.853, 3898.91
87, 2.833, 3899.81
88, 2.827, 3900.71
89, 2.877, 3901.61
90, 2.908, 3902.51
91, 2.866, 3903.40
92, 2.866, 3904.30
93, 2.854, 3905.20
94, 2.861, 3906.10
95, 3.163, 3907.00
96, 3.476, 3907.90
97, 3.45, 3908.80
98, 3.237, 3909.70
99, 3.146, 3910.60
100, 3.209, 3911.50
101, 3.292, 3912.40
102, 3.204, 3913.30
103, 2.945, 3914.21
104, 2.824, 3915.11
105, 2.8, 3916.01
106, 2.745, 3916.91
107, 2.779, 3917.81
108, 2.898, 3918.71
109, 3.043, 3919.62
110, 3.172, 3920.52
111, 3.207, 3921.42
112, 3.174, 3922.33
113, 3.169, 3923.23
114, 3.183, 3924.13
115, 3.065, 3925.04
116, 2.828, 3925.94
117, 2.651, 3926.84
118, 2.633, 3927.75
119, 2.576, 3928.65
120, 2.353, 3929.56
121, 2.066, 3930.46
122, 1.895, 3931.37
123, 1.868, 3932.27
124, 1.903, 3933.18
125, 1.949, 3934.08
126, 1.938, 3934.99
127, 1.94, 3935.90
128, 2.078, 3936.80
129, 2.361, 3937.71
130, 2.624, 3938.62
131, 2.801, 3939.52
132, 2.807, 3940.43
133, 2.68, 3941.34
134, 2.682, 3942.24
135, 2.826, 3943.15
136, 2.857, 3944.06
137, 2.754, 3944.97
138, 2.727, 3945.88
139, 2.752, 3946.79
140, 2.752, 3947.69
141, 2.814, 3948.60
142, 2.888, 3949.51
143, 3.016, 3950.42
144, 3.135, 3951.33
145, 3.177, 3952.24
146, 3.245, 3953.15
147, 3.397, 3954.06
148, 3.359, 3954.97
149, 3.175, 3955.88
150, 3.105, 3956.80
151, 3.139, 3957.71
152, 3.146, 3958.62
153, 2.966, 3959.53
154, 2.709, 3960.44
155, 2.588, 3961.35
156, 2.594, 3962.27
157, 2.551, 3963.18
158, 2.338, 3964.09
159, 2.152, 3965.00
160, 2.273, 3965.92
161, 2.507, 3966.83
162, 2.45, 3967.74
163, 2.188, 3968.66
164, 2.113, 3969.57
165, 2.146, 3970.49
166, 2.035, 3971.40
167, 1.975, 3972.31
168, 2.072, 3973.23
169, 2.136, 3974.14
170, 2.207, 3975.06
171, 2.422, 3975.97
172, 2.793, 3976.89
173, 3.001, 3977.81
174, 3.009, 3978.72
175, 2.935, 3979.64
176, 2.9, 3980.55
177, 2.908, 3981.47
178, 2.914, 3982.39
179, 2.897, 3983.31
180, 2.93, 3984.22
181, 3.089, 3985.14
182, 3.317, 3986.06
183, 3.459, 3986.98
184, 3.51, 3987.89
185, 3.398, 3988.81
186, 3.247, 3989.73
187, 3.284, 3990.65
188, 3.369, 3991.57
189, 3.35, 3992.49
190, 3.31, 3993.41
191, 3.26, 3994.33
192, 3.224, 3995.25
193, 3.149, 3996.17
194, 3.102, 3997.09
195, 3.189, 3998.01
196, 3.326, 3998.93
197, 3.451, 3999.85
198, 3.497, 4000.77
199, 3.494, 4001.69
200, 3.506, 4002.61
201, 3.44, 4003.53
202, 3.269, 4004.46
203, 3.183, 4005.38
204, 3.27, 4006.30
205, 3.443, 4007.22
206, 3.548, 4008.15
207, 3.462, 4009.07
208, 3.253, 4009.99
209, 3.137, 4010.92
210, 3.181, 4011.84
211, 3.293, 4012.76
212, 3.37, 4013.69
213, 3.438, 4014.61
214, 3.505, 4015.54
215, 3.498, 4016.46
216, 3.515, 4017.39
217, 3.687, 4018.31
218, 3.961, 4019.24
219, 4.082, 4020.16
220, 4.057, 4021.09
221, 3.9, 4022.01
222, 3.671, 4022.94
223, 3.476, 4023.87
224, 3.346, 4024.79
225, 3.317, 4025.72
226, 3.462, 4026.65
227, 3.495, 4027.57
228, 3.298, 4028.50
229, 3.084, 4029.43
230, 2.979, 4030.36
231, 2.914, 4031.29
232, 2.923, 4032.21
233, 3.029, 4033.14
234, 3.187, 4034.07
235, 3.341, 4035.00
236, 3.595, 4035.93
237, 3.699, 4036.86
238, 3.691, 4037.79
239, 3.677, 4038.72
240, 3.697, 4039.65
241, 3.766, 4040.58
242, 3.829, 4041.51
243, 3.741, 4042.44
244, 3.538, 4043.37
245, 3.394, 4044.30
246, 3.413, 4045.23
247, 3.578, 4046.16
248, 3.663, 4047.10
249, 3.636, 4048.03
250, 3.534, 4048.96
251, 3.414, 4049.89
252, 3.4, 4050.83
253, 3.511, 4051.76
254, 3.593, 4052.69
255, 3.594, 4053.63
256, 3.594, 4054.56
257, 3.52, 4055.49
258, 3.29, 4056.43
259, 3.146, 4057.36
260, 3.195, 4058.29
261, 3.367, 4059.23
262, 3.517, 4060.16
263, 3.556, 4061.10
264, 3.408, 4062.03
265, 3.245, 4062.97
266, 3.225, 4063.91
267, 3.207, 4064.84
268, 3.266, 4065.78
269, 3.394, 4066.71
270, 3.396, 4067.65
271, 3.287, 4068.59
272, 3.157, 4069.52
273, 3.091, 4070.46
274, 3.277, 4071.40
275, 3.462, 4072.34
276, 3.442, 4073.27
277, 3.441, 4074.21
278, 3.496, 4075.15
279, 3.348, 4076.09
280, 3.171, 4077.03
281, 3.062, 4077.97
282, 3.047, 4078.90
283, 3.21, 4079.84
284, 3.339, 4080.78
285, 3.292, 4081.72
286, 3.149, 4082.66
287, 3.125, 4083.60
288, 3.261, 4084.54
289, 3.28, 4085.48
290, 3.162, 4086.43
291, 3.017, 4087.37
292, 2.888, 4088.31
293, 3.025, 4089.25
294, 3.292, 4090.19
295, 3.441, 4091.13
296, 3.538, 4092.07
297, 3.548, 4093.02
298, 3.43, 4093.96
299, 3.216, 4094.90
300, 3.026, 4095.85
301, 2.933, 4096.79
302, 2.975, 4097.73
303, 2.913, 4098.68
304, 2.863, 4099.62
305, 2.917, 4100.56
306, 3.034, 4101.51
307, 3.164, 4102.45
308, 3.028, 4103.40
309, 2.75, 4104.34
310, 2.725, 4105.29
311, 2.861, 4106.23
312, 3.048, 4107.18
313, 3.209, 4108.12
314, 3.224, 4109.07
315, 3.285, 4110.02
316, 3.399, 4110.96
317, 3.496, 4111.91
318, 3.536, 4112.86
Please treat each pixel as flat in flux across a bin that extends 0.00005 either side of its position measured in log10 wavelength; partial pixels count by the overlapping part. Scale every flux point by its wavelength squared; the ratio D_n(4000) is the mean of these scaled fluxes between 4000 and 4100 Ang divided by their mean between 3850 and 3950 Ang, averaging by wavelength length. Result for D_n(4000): 1.3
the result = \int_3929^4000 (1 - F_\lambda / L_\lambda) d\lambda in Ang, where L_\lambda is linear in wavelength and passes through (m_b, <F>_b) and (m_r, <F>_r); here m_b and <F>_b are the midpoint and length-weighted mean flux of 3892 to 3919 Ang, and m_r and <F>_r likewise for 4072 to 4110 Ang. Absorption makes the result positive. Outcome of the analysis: 4.9 Ang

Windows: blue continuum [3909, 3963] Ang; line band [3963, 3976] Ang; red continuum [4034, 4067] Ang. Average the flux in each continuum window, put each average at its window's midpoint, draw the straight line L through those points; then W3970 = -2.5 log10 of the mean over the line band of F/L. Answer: 0.32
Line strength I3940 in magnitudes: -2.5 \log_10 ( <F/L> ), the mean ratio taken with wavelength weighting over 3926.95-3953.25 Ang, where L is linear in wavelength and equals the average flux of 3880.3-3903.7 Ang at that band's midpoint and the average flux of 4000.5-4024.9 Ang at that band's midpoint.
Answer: 0.159 mag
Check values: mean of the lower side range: 2.57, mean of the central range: 2.55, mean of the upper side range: 3.5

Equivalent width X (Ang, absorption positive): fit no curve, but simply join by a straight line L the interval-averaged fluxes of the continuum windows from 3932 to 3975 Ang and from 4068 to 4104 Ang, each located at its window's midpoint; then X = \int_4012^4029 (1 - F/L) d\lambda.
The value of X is -4.0 Ang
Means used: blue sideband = 2.59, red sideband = 3.19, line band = 3.57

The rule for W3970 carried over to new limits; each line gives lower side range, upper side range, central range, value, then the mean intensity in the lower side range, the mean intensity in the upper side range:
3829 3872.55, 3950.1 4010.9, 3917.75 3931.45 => 0.04 mag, 2.84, 2.97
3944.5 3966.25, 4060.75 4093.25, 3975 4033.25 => -0.09 mag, 2.87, 3.27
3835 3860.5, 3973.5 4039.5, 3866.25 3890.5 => -0.12 mag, 2.59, 3.28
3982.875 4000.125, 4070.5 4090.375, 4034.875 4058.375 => -0.10 mag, 3.25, 3.22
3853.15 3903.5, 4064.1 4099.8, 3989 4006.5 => -0.07 mag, 2.95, 3.23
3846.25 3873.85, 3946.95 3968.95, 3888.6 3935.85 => 0.10 mag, 3.23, 2.82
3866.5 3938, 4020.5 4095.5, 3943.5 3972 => 0.10 mag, 2.82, 3.38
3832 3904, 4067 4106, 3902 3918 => -0.07 mag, 2.78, 3.17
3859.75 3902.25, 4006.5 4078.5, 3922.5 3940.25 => 0.26 mag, 2.95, 3.43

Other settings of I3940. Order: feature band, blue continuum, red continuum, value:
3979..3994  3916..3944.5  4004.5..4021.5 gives 0.01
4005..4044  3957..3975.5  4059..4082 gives -0.19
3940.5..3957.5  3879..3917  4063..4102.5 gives -0.03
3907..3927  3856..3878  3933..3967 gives -0.04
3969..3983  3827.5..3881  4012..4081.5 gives 0.27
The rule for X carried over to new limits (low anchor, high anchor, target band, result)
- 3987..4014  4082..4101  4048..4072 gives -1.19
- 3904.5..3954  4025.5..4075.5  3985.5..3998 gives -0.77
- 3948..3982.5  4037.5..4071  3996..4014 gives -1.76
